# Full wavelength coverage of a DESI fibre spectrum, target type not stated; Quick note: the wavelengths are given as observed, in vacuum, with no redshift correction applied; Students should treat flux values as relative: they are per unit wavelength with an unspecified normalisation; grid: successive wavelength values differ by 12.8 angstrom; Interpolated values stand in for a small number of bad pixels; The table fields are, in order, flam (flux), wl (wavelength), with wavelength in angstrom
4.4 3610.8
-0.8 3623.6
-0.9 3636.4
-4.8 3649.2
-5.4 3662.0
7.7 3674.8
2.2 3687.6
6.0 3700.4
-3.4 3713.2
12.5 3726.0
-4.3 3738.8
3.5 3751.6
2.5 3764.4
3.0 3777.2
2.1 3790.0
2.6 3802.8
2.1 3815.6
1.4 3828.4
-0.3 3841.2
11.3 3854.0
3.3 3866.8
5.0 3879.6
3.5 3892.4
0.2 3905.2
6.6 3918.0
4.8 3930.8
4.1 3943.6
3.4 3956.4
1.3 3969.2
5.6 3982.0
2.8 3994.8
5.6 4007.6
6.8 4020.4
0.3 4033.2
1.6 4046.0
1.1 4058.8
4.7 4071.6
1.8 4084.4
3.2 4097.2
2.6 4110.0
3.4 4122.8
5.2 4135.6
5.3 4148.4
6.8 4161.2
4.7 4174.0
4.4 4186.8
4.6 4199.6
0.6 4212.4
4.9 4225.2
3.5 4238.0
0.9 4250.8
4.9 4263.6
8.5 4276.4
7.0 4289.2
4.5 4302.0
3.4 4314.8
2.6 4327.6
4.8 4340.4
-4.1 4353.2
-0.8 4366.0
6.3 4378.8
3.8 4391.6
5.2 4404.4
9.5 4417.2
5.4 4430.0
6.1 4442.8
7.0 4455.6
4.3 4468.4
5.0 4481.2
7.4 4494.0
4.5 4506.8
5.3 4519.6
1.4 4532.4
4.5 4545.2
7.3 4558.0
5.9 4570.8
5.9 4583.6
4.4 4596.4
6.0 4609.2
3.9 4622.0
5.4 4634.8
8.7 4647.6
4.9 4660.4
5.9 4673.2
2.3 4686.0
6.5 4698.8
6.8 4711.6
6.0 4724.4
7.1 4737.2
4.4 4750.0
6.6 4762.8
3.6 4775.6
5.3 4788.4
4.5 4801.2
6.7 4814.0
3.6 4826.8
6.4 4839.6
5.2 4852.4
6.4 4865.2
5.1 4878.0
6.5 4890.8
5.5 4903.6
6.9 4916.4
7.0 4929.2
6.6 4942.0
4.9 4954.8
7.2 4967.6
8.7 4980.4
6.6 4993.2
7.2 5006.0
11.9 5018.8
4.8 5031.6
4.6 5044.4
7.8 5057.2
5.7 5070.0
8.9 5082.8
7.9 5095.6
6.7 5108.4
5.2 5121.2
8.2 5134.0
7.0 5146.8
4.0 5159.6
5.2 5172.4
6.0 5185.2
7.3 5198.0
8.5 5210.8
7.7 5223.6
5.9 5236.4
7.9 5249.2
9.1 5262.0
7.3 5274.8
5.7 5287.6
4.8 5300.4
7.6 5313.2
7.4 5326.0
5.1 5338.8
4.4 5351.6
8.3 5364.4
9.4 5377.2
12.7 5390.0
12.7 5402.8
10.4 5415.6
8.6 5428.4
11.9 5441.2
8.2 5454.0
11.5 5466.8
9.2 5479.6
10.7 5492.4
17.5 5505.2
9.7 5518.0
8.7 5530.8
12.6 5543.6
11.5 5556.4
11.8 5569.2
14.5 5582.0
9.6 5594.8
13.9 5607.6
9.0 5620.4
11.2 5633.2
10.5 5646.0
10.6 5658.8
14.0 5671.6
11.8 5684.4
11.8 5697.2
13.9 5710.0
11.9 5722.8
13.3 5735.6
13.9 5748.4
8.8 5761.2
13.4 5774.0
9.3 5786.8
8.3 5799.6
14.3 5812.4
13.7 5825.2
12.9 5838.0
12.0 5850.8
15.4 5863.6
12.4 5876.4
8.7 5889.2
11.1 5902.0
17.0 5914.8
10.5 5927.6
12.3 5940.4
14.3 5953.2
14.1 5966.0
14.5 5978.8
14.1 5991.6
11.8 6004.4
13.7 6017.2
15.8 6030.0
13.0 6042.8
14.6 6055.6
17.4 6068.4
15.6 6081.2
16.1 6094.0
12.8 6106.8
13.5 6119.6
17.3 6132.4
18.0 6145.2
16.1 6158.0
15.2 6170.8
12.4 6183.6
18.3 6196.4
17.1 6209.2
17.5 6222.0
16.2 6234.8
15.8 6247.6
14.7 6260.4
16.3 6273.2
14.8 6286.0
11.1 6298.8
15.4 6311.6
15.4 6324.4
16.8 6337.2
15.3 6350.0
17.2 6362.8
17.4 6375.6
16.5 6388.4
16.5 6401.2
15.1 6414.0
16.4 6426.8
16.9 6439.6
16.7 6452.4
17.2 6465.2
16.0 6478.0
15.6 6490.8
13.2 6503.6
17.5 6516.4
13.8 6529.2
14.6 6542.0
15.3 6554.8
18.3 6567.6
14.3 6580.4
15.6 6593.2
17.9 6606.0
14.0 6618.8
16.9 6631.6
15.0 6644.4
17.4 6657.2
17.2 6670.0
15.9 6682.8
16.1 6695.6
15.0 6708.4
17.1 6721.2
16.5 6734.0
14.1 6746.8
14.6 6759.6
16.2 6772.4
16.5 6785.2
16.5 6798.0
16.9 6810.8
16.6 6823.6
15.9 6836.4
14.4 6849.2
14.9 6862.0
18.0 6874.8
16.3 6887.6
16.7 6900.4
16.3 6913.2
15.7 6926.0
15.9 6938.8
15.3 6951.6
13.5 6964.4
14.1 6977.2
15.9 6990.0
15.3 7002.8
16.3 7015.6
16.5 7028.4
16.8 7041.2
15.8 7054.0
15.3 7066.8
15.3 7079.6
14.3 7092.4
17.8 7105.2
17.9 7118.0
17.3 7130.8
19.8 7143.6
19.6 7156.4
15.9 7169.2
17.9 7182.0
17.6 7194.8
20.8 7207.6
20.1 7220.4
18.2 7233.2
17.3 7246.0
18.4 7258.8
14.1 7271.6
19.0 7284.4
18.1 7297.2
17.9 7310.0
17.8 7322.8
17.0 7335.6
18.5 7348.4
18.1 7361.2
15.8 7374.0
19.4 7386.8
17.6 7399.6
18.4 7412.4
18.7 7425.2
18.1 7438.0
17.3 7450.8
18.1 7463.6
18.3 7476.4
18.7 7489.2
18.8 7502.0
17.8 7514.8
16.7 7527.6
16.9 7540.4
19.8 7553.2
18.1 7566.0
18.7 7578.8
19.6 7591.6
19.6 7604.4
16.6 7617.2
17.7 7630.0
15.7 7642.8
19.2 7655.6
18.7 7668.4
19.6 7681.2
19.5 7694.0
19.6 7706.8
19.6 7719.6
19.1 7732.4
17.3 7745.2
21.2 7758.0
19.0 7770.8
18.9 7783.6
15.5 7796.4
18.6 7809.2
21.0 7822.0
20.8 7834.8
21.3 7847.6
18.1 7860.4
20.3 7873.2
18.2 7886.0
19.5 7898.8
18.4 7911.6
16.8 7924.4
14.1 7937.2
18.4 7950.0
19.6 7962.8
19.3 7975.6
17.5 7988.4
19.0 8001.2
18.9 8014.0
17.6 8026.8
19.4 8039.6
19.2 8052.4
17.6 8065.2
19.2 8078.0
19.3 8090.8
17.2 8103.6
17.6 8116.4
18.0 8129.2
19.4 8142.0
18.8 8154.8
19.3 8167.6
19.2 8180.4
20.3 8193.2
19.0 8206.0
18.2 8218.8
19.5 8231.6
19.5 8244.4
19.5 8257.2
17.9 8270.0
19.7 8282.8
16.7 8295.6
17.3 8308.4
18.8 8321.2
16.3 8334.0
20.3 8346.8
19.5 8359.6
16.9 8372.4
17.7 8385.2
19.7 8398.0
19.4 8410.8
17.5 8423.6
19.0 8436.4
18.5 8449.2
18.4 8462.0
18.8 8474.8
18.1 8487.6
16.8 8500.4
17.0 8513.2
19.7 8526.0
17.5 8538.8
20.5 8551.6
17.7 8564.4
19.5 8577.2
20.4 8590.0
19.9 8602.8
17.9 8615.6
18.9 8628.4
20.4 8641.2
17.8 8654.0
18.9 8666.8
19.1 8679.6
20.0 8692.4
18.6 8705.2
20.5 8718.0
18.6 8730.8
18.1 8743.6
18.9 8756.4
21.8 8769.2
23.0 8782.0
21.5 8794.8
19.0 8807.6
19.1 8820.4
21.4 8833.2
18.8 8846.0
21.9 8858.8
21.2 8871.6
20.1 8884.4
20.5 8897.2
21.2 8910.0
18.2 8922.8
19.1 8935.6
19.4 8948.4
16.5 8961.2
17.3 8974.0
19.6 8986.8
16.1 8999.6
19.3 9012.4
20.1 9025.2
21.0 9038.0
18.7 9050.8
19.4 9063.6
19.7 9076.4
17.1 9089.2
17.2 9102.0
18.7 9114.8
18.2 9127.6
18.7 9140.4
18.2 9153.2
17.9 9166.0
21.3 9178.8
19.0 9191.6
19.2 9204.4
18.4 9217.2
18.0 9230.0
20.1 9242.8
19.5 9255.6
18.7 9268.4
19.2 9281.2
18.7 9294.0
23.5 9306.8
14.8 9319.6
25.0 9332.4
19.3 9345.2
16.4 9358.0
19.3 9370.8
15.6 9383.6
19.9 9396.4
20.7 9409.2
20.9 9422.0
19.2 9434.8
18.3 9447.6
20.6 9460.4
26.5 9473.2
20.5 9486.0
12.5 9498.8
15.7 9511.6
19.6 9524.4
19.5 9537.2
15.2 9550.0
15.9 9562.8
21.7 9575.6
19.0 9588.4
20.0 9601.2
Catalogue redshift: 0.35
